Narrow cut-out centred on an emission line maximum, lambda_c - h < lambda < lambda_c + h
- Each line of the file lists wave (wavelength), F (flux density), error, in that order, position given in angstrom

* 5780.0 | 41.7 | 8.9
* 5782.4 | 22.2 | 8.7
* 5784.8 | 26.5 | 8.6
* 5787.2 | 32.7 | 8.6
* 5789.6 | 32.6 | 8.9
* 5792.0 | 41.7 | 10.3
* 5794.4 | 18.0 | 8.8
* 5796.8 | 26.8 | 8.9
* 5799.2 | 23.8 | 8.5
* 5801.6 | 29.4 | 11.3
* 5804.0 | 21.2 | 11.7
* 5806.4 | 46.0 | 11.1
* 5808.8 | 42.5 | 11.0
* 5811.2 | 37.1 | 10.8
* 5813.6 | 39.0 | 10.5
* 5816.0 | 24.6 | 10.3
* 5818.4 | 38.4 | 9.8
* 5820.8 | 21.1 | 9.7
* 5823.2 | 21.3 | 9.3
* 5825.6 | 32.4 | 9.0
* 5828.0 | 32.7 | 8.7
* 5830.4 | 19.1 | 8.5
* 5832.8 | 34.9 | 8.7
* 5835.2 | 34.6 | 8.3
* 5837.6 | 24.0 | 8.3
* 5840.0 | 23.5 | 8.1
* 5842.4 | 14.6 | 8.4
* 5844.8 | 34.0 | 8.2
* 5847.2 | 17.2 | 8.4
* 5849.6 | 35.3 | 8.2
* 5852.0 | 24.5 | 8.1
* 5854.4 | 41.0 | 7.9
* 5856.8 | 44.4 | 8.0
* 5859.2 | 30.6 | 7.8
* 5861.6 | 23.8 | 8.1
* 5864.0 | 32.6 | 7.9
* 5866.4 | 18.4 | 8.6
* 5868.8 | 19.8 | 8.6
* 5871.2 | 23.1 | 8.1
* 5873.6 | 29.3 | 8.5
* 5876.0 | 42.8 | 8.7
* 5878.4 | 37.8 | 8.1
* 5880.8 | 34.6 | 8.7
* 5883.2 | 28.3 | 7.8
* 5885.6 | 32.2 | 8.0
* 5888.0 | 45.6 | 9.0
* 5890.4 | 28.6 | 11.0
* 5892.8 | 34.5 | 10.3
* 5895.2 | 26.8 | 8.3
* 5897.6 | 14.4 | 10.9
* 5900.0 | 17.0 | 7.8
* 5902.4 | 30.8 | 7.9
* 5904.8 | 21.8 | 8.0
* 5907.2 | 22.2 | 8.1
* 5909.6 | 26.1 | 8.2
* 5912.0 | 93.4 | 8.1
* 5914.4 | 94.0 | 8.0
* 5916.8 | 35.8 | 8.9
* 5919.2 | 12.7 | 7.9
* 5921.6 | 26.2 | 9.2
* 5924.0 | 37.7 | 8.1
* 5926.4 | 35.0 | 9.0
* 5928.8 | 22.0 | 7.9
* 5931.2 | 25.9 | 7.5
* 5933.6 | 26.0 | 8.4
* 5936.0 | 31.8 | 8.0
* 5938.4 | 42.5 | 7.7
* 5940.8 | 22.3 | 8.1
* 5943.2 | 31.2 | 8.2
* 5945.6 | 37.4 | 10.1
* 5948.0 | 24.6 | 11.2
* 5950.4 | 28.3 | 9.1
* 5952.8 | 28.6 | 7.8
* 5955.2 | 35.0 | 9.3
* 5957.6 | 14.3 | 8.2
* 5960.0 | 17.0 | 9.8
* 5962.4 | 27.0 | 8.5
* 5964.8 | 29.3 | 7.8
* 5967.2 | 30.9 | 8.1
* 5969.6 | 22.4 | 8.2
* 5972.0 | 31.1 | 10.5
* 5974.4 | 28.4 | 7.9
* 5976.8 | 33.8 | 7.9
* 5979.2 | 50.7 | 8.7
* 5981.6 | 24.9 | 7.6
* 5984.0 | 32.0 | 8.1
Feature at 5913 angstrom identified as H-gamma 4340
